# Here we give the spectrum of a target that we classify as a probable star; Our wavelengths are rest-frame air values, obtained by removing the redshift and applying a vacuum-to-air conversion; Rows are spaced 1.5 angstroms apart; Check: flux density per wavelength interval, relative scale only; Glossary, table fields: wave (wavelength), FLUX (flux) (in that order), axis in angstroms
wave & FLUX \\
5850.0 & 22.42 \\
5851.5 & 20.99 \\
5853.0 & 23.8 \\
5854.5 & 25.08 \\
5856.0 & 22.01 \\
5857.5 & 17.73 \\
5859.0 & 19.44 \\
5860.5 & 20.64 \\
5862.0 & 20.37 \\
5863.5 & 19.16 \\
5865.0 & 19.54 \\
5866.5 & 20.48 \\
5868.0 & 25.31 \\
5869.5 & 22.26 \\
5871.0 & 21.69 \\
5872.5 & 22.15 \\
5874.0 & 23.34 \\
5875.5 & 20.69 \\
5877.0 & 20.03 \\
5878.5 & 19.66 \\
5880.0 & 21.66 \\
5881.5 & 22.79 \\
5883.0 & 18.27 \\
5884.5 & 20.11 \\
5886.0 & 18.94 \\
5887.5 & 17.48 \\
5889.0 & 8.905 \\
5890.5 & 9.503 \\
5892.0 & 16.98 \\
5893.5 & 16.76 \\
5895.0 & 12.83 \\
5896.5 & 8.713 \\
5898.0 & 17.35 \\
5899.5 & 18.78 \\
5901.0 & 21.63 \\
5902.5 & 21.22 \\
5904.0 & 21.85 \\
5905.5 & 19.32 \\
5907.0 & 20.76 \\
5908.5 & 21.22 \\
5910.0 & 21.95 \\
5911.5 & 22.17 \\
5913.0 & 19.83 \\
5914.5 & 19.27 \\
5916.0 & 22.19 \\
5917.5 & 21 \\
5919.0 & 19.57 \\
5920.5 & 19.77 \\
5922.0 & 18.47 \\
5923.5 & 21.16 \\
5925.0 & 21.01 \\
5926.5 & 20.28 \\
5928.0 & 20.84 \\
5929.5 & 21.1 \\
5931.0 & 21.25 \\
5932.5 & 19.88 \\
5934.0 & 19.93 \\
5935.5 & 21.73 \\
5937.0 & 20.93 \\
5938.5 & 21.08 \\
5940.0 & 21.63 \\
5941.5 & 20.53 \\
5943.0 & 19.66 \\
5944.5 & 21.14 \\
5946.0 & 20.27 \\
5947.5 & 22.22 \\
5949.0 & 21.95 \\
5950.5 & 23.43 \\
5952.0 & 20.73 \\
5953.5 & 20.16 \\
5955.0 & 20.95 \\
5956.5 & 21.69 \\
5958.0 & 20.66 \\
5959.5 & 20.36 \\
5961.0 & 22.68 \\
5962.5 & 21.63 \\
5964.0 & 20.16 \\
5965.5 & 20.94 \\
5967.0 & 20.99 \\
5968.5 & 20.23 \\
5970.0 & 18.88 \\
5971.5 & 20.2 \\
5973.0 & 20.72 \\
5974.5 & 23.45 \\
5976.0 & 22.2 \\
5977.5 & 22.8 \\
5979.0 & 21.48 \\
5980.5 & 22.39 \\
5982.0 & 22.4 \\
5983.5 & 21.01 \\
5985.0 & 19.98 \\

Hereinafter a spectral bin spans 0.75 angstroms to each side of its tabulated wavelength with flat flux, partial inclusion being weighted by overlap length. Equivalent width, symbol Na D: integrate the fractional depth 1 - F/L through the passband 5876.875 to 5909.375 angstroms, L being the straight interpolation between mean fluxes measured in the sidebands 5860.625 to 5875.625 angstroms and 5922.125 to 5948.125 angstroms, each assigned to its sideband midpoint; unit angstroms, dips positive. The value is 5.1 angstroms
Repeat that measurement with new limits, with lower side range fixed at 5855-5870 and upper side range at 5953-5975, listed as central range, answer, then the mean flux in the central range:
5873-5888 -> 0.28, 20.4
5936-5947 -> 0.03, 20.8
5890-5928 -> 3.23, 19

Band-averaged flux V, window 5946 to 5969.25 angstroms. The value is 21.2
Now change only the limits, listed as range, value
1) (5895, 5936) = 19.9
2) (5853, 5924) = 19.6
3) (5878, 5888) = 19.9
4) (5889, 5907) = 16.6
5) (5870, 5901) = 18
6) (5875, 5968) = 19.8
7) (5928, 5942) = 20.9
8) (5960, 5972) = 20.7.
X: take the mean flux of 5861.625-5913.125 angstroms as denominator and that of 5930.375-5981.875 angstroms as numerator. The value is 1.10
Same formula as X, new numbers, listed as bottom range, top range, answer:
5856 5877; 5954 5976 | 1.00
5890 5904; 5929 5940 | 1.27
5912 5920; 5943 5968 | 1.04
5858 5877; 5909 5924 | 0.97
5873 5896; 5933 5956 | 1.18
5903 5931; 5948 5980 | 1.03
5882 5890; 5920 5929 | 1.21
